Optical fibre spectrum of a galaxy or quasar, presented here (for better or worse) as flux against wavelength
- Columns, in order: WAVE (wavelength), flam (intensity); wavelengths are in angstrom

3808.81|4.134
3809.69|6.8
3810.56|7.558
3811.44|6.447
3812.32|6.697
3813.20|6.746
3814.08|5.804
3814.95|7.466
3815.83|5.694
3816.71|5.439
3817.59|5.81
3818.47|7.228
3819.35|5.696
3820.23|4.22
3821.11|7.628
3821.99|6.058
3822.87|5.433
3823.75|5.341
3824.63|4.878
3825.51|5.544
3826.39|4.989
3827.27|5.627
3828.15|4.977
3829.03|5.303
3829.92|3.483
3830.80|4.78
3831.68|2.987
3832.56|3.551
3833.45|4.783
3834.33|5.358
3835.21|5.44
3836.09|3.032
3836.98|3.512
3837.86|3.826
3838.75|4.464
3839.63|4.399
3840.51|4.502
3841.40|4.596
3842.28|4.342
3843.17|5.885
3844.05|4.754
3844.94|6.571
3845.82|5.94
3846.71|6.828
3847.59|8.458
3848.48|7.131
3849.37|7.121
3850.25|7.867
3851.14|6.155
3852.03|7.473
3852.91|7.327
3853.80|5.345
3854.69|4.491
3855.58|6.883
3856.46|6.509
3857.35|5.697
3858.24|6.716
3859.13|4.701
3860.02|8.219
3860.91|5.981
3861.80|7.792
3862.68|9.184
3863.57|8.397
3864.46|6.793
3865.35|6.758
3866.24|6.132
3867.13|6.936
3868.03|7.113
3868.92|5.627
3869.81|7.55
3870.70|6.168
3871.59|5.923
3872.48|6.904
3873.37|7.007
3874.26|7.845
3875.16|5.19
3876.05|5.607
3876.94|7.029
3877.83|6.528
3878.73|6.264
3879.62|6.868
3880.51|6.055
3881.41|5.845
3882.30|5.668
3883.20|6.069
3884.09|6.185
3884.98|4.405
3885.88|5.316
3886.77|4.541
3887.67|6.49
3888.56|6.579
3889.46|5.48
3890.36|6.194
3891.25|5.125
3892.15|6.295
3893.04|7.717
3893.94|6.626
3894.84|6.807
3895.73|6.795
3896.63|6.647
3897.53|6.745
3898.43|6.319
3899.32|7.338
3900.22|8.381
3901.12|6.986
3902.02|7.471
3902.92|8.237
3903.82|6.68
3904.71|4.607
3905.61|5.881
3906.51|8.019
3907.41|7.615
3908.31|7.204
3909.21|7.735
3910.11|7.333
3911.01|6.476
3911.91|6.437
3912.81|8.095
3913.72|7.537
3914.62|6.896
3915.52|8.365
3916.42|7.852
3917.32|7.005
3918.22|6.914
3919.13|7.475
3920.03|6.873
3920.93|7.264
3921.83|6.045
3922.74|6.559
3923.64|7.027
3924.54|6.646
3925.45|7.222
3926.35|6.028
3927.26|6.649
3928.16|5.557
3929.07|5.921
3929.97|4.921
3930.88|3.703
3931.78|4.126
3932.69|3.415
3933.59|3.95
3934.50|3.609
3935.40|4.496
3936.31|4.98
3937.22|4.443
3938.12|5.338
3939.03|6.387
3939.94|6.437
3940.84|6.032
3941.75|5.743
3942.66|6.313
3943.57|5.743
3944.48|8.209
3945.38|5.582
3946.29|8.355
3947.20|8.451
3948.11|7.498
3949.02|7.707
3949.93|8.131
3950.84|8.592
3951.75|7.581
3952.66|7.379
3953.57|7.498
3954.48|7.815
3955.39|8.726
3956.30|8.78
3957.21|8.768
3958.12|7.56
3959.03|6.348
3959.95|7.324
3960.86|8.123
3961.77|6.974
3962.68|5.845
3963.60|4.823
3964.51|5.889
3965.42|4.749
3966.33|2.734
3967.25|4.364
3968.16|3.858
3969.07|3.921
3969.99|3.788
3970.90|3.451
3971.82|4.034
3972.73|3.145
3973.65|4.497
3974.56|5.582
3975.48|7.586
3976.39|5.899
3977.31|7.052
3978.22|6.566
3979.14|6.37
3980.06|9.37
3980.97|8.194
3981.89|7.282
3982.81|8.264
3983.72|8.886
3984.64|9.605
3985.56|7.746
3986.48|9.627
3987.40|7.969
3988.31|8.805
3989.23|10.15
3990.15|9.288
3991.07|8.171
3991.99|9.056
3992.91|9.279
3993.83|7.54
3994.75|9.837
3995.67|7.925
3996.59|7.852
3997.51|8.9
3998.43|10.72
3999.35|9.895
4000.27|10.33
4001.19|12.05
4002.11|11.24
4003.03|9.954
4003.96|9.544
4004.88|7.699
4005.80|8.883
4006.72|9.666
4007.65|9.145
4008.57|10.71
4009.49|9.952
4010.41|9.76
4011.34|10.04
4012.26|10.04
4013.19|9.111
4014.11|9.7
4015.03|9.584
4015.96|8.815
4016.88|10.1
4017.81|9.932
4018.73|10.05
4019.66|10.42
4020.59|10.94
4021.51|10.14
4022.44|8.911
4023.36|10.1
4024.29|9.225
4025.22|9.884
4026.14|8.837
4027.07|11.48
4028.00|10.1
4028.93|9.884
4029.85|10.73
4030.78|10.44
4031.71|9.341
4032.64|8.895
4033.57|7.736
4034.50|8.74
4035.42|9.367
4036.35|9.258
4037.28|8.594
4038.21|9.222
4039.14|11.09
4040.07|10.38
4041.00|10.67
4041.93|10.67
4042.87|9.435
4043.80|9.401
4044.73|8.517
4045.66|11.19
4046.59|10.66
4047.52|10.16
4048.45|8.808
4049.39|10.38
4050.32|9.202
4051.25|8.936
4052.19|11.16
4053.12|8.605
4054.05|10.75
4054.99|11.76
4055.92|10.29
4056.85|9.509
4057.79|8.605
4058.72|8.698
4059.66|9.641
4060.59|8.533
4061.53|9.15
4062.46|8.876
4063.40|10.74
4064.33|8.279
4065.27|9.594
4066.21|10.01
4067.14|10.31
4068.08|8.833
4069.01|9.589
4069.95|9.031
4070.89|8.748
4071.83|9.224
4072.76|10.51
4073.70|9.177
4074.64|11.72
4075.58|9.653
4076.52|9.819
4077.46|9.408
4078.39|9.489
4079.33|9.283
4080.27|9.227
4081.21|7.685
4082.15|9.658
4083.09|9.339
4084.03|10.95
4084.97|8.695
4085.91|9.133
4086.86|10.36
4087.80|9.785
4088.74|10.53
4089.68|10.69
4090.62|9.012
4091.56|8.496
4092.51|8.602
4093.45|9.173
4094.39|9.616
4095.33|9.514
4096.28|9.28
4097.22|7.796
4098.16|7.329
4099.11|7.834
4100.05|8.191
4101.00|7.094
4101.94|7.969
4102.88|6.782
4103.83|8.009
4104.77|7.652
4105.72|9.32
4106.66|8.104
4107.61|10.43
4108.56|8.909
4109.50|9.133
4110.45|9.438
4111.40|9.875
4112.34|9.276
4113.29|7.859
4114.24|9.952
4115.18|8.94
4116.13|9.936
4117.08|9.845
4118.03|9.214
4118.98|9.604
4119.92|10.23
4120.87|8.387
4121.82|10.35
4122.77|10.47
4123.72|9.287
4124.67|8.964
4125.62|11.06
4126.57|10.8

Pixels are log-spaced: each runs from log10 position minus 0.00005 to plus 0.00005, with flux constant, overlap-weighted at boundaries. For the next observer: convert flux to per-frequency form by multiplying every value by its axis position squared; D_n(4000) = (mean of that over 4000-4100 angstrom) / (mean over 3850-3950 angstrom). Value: 1.6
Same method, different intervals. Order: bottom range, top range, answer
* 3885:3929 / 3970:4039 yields 1.38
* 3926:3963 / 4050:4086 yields 1.57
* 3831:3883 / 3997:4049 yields 1.76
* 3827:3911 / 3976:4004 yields 1.52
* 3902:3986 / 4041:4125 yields 1.54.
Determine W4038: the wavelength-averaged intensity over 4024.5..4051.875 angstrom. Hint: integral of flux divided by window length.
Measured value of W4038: 9.73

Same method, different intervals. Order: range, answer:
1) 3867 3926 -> 6.67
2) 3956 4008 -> 7.56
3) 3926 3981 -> 6.06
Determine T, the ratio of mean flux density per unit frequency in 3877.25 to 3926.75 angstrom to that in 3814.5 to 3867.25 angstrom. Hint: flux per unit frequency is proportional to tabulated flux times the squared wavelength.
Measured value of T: 1.19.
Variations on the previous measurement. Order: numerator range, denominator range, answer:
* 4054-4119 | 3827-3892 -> 1.74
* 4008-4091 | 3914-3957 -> 1.57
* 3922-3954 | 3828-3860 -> 1.19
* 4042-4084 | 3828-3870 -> 1.82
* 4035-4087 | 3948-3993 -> 1.44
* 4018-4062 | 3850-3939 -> 1.64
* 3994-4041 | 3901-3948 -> 1.59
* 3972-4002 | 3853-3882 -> 1.33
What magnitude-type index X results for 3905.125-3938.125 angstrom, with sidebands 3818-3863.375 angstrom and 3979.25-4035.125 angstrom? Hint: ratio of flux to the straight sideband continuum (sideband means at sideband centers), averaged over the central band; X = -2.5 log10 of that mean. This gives 0.19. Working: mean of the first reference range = 5.68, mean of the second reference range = 9.42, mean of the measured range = 6.27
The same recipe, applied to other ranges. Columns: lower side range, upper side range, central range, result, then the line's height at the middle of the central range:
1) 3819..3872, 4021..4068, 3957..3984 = 0.35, 8.25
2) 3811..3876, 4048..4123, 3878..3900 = 0.06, 6.57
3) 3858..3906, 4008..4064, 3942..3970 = 0.20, 8.08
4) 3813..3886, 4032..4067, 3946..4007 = 0.10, 8.27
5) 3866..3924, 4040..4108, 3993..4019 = -0.15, 8.33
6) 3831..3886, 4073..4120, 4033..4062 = -0.14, 8.5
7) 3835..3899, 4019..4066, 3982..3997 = -0.01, 8.66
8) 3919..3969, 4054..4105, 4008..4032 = -0.25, 7.93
